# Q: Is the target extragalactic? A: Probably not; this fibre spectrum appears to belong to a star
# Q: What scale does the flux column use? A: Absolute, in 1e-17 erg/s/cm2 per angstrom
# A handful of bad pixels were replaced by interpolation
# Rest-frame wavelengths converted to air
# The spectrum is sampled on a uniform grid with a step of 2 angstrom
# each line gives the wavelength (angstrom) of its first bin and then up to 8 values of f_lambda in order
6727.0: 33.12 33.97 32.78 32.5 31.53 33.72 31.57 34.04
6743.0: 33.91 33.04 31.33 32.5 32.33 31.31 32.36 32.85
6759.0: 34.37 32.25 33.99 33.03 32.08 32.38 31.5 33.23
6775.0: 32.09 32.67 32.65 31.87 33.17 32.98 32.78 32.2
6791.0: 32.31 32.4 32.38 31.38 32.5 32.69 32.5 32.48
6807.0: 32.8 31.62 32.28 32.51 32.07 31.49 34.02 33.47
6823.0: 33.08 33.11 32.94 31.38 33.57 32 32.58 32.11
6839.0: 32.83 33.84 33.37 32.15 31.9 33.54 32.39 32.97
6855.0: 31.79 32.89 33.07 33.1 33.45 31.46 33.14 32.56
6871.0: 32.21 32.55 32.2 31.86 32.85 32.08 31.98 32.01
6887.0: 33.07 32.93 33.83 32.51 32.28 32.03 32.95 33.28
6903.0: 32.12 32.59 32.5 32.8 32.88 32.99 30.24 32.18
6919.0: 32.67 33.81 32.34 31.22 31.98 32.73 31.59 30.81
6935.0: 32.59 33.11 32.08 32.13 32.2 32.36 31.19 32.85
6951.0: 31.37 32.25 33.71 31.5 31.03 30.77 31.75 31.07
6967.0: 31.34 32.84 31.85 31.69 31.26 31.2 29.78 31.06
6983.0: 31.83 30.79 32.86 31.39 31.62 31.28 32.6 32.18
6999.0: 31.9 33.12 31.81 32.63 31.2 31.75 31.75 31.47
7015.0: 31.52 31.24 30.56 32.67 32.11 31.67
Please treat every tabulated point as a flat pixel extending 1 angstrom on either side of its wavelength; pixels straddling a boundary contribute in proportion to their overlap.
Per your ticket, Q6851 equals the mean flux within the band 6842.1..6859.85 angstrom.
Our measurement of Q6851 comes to 32.7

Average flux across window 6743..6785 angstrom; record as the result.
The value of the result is 32.6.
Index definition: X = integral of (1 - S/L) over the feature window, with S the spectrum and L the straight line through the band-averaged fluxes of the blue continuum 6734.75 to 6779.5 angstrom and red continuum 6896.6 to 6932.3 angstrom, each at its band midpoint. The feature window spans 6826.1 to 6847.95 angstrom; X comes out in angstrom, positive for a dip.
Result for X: -0.06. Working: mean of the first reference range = 32.7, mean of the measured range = 32.6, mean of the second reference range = 32.4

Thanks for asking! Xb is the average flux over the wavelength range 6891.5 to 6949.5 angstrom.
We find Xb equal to 32.3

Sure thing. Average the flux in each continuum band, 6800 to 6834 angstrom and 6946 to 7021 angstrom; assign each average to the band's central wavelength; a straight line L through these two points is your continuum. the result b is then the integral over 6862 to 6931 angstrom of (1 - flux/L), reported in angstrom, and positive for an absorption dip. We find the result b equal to -0.7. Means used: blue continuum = 32.6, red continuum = 31.7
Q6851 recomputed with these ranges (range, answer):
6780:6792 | 32.6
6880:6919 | 32.5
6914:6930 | 32.1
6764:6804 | 32.4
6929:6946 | 32.1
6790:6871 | 32.6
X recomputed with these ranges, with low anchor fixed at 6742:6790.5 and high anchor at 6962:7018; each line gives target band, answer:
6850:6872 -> -0.3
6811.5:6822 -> -0.1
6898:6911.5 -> -0.3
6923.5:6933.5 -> 0.1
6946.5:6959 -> -0.1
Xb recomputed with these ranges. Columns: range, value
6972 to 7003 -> 31.6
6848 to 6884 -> 32.6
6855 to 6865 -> 32.8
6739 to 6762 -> 32.7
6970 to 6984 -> 31.2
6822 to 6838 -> 32.6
